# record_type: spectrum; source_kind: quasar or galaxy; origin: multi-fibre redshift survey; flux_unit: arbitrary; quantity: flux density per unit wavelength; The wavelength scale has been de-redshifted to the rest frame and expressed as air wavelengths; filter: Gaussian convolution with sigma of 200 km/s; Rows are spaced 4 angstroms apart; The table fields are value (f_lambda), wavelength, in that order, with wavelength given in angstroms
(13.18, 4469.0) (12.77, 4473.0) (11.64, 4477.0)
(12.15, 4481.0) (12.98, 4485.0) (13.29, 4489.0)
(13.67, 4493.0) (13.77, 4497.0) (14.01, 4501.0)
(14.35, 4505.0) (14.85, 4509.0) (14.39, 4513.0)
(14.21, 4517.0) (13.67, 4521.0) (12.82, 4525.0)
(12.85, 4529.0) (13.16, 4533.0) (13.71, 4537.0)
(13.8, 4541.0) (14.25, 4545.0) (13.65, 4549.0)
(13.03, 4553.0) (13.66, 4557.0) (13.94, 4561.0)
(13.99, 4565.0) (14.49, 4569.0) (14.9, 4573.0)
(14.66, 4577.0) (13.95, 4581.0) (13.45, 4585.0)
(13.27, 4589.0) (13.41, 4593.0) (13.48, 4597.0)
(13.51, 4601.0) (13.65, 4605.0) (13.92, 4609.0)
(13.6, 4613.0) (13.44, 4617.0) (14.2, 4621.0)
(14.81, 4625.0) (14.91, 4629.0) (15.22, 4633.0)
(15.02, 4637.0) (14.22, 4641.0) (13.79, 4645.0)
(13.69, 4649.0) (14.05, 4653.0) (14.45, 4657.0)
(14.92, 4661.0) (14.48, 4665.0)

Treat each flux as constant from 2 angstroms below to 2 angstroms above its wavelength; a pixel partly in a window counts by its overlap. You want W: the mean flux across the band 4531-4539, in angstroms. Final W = 13.4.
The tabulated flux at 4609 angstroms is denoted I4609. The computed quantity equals 13.92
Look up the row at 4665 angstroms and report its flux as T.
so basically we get 14.48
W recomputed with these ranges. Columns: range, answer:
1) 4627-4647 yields 14.6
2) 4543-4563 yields 13.7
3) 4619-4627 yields 14.5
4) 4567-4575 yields 14.7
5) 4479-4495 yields 13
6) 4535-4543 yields 13.8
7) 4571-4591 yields 14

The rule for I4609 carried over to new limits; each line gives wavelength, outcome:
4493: 13.67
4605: 13.65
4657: 14.45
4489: 13.29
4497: 13.77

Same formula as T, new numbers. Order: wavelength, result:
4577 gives 14.66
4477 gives 11.64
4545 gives 14.25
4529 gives 12.85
